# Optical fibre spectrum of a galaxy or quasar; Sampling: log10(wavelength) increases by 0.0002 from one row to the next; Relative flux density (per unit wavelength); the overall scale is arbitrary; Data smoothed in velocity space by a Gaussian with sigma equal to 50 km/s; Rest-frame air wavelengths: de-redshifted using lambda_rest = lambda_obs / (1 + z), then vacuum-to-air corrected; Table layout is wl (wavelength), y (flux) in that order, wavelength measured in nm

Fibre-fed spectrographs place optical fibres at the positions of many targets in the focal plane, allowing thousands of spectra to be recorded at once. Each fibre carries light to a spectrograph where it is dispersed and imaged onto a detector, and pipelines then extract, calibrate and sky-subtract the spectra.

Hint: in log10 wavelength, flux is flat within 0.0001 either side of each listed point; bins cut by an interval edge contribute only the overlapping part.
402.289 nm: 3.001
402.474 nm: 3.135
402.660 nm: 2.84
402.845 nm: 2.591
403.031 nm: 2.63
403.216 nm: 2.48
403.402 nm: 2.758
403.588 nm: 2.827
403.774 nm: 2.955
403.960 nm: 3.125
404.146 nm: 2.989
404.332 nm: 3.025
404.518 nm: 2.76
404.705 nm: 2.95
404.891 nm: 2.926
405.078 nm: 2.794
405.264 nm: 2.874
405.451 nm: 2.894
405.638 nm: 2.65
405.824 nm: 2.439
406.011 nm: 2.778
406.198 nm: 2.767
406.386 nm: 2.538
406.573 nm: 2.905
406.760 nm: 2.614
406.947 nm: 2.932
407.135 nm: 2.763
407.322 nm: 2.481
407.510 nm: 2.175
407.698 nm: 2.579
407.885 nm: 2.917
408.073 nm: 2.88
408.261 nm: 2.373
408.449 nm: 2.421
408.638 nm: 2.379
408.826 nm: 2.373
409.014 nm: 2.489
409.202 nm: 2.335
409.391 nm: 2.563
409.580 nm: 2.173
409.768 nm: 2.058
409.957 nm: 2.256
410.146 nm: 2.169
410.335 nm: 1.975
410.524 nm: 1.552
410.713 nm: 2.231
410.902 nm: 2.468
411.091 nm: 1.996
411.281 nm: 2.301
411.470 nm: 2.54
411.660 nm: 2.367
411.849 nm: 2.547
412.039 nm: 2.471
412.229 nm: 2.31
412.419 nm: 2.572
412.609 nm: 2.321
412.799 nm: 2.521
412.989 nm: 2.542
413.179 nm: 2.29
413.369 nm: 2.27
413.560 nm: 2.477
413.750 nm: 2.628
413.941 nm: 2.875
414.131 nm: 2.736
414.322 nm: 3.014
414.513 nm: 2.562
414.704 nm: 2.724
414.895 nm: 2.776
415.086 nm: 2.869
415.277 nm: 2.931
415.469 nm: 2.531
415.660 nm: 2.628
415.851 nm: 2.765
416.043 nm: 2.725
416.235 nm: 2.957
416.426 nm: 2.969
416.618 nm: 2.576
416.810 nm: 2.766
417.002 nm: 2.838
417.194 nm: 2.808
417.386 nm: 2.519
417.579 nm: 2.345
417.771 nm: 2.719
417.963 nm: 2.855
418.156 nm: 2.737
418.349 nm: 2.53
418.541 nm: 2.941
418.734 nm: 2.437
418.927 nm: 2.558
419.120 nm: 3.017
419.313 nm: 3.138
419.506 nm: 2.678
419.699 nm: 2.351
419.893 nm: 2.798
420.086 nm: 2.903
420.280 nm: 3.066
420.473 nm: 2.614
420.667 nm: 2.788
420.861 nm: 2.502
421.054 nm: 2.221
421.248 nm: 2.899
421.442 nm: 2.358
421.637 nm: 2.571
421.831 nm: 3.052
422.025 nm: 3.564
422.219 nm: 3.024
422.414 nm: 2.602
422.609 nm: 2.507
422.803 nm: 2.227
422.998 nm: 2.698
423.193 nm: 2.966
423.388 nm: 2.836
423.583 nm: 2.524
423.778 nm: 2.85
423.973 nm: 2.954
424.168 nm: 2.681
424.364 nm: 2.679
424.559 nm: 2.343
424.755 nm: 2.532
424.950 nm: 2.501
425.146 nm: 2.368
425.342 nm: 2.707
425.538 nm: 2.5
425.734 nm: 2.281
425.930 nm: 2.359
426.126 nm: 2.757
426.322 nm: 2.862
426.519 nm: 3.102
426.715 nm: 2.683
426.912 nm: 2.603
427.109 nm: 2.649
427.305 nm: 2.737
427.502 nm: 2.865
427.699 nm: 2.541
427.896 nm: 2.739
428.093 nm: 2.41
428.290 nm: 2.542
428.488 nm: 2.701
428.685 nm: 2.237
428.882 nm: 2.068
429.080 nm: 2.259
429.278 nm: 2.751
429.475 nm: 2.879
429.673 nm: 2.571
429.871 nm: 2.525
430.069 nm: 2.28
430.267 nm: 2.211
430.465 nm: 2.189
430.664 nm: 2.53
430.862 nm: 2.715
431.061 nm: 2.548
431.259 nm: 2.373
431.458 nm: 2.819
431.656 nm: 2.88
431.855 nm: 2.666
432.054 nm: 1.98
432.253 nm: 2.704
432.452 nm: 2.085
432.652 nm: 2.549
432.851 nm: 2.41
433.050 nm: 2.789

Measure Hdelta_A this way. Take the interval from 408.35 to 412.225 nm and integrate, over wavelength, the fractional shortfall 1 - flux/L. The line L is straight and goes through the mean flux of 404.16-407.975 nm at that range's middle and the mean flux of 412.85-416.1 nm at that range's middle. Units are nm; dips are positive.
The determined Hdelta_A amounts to 0.60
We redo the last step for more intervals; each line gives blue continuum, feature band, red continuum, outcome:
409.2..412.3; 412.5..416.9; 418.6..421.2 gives -0.40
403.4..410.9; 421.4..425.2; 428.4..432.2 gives -0.28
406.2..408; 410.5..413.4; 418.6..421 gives 0.36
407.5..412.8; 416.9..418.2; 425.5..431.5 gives -0.13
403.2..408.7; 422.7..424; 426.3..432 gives -0.05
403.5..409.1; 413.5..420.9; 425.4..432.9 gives -0.29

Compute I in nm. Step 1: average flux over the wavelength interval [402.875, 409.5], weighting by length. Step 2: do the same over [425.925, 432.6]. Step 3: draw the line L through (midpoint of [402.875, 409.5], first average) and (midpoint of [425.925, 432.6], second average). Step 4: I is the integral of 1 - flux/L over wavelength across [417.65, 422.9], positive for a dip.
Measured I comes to -0.24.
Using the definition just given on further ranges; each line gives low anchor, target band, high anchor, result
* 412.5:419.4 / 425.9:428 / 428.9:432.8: -0.15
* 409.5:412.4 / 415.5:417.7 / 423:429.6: -0.31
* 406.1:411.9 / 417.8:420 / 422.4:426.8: -0.15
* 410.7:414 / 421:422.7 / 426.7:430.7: -0.20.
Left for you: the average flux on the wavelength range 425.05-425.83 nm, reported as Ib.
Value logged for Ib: 2.46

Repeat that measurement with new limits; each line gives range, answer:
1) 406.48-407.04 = 2.82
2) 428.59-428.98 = 2.15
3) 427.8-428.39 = 2.56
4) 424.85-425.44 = 2.53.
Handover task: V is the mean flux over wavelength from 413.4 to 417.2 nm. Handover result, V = 2.75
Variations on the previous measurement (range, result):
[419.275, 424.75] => 2.72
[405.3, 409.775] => 2.57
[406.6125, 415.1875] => 2.47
